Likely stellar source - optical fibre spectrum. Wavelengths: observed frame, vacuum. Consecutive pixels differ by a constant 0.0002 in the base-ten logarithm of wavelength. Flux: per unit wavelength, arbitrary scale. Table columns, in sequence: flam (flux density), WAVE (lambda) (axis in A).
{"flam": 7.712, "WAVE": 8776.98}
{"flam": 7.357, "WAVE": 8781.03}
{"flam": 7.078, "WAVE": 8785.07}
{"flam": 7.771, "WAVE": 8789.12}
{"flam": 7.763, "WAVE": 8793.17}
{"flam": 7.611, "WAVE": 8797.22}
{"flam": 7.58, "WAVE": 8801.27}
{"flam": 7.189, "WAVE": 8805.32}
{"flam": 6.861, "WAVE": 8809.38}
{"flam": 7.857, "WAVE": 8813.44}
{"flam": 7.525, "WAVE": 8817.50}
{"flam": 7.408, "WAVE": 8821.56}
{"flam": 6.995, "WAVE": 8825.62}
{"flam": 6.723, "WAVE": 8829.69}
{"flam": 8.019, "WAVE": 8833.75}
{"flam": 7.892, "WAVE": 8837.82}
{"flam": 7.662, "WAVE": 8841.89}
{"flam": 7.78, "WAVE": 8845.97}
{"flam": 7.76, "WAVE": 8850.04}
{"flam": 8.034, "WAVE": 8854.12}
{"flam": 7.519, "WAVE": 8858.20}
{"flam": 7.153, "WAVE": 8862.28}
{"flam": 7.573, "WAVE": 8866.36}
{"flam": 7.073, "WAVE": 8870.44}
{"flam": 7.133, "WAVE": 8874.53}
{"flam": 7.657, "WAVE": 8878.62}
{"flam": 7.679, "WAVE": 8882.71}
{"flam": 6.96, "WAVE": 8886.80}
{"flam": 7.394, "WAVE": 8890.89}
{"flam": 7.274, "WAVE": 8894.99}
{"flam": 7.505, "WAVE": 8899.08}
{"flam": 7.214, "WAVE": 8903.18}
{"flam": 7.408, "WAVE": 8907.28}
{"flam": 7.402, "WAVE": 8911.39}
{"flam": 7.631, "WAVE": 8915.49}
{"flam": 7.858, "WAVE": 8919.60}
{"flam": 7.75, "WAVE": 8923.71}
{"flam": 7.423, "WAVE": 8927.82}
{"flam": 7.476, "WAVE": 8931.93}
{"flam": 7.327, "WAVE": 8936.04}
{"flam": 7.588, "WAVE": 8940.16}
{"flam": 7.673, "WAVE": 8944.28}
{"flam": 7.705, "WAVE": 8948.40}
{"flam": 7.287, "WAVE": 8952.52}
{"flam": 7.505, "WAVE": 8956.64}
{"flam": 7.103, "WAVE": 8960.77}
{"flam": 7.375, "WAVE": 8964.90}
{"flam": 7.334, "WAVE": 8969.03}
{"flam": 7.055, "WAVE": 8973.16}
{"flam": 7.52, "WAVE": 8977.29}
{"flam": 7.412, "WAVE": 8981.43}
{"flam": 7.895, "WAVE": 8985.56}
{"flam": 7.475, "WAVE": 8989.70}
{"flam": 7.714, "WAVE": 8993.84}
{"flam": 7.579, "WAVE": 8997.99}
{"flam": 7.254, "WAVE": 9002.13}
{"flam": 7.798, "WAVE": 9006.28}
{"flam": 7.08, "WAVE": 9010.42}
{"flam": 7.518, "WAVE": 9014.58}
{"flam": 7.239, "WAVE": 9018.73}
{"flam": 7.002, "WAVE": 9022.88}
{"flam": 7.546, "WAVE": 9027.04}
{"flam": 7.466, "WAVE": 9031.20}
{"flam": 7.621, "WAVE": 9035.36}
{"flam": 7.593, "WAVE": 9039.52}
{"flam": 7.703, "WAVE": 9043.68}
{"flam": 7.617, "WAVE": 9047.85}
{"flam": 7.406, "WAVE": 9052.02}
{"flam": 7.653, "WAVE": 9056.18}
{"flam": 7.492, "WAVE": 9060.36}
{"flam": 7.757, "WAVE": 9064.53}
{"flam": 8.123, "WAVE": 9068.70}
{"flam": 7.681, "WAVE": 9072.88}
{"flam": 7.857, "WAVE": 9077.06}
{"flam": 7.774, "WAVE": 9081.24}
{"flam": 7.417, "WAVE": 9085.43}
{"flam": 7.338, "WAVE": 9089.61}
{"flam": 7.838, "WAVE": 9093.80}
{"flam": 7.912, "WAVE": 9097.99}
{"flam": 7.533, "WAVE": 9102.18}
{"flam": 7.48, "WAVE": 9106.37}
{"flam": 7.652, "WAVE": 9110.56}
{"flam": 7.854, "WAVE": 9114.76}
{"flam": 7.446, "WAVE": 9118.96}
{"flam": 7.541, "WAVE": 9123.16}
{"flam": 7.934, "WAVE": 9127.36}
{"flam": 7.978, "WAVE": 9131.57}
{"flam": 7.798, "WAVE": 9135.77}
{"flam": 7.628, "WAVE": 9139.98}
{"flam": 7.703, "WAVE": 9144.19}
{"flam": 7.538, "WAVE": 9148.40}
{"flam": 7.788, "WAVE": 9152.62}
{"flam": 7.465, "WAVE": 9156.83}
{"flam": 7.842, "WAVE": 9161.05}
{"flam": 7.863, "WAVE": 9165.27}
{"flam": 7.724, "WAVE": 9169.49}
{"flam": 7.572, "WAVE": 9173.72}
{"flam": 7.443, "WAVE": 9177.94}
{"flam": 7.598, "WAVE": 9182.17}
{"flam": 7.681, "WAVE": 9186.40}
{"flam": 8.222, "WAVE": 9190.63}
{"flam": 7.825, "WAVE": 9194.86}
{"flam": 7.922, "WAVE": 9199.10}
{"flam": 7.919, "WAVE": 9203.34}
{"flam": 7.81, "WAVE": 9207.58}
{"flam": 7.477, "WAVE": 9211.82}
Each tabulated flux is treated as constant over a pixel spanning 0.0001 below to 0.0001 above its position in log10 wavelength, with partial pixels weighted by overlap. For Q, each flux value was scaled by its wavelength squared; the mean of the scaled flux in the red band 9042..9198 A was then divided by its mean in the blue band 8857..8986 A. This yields 1.08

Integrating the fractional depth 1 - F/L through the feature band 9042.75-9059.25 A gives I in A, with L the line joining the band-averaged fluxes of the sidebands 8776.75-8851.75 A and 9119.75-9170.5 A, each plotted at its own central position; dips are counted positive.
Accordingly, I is 0.2 A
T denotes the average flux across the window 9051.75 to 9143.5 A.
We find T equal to 7.69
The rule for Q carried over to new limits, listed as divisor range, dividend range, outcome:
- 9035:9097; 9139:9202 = 1.03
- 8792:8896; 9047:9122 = 1.08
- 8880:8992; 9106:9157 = 1.08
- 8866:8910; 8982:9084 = 1.07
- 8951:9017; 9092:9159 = 1.07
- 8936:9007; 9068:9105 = 1.06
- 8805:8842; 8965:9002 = 1.05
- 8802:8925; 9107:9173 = 1.10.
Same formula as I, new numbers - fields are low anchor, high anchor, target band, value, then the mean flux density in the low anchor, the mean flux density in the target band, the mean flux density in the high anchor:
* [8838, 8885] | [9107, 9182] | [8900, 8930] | 0.22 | 7.56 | 7.52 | 7.69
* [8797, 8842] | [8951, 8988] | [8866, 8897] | 0.34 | 7.43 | 7.33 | 7.39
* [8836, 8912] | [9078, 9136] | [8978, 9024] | 0.75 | 7.48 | 7.46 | 7.68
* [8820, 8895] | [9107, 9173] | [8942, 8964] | 0.27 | 7.46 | 7.45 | 7.71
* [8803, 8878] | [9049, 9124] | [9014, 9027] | 0.57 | 7.46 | 7.27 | 7.65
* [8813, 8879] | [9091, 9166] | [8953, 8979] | 0.95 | 7.5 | 7.31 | 7.7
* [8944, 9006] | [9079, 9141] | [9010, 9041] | 0.61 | 7.46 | 7.39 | 7.68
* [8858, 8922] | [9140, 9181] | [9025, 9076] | -0.61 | 7.4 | 7.64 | 7.66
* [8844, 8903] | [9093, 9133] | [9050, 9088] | -0.09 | 7.46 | 7.68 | 7.71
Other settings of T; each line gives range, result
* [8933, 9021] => 7.45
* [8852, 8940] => 7.45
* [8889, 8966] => 7.47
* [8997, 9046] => 7.45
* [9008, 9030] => 7.29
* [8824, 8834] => 7.12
